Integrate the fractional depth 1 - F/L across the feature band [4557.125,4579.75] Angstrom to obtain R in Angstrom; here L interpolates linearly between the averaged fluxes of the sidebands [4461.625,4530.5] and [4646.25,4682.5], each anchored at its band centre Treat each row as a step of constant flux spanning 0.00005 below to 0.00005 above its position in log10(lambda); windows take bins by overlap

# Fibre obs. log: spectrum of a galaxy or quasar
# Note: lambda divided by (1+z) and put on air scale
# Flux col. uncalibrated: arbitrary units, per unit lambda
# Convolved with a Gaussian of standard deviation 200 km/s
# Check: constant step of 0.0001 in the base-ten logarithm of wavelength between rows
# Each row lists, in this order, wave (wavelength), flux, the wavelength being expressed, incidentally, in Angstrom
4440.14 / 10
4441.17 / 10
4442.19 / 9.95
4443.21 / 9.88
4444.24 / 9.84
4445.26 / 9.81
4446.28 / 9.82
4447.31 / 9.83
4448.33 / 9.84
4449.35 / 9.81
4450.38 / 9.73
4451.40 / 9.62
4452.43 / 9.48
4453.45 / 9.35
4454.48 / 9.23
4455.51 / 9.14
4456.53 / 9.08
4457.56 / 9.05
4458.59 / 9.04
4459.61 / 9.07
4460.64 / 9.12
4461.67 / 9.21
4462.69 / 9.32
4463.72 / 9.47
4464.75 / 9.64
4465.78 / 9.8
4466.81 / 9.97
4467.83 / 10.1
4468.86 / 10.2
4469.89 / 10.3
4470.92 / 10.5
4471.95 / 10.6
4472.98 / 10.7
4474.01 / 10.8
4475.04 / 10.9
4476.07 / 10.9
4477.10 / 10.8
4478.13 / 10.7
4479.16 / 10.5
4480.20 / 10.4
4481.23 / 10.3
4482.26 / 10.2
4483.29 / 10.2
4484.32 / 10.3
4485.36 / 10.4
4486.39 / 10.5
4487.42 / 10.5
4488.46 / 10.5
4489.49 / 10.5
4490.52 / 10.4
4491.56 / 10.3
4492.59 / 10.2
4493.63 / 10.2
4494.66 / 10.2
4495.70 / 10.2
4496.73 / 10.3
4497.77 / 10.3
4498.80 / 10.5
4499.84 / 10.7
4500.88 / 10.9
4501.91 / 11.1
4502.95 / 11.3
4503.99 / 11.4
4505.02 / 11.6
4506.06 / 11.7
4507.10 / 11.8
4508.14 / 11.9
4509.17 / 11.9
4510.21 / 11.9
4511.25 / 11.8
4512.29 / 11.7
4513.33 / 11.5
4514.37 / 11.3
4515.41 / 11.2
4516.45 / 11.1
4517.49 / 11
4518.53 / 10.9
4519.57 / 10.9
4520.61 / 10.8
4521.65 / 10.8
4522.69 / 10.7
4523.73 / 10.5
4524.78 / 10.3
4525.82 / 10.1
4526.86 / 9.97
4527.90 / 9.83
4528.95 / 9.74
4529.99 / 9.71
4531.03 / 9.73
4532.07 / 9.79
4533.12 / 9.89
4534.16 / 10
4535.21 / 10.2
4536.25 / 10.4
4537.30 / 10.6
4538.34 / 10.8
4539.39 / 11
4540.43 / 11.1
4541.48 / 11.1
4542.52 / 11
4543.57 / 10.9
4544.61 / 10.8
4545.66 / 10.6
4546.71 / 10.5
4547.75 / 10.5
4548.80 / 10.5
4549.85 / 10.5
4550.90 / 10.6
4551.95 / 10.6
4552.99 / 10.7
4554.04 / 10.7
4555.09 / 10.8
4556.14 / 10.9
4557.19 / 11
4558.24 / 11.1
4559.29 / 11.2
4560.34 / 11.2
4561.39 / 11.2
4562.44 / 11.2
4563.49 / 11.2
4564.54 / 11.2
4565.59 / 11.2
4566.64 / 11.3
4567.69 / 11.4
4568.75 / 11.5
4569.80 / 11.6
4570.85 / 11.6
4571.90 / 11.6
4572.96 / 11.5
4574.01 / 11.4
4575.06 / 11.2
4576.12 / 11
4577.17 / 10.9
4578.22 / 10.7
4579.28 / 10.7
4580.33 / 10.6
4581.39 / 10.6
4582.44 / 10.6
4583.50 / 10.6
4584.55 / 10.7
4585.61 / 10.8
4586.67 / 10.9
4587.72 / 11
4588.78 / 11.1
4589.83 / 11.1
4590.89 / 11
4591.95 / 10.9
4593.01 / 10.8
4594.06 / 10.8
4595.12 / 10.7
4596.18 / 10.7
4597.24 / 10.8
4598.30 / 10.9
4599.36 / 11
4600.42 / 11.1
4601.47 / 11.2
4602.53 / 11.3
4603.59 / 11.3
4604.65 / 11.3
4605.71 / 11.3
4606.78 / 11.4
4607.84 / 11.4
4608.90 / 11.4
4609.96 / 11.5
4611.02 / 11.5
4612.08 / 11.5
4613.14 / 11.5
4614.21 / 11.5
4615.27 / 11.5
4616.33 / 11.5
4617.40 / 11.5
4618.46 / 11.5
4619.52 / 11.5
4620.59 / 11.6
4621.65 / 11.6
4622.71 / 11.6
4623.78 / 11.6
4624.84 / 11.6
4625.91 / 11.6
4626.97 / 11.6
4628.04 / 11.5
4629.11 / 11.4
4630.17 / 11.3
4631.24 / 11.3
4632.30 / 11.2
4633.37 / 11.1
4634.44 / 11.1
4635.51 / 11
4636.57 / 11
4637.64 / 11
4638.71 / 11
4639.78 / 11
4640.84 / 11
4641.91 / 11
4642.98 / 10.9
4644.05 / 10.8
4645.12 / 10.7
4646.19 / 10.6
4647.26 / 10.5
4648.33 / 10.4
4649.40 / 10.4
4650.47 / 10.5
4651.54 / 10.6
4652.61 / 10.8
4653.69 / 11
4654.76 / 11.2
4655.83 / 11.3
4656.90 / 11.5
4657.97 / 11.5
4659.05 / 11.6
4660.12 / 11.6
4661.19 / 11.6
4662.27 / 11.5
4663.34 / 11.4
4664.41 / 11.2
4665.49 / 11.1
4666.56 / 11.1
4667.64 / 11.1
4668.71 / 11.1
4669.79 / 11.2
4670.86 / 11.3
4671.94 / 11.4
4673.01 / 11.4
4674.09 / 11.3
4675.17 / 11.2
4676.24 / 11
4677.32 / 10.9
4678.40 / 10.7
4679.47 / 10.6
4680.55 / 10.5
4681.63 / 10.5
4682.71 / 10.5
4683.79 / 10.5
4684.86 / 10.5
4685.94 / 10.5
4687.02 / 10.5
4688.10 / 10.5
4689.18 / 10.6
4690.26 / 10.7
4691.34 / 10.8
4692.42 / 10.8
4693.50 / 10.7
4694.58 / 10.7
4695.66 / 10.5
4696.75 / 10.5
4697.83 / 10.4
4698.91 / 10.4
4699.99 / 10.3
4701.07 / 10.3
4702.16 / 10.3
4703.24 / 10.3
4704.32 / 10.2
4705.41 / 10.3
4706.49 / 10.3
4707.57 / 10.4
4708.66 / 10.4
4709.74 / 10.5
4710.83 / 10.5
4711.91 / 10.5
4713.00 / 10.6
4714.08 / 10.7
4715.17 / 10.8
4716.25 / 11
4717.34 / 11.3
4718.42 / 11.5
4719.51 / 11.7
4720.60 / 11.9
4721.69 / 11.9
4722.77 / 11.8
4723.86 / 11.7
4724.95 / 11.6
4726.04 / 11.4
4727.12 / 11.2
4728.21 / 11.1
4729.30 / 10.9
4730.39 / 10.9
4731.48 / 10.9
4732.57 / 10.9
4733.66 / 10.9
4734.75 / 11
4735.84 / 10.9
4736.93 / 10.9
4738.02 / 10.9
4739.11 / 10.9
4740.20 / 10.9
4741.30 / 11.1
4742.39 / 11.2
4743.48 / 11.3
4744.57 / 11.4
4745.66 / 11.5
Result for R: -0.9 Angstrom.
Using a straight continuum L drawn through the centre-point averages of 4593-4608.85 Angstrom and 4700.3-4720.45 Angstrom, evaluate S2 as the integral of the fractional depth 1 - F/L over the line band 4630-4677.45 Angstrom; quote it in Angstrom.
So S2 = -0.9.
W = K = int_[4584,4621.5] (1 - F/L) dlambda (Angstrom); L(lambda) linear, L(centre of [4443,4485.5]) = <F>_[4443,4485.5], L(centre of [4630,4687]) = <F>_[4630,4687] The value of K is -1.8 Angstrom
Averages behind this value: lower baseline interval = 9.92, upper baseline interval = 11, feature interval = 11.2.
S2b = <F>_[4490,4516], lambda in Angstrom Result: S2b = 11.1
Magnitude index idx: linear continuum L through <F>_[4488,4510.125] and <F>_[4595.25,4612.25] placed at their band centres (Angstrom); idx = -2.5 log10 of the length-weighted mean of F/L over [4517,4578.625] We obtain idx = 0.03 mag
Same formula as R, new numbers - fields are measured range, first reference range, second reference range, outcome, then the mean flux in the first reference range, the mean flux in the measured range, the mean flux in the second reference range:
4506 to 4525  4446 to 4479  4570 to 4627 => -1.6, 9.86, 11.2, 11.2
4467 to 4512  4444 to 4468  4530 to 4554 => -3.7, 9.51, 10.7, 10.5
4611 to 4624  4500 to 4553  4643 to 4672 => -0.6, 10.8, 11.5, 11.1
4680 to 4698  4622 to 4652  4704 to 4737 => 0.7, 11.1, 10.6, 11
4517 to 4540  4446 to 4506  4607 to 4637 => 0.6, 10.2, 10.4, 11.4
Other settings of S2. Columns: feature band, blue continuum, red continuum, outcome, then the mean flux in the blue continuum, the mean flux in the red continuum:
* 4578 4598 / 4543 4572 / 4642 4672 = 0.4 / 11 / 11.1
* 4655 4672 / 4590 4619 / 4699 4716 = -0.9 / 11.2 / 10.4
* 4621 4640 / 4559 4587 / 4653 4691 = -0.4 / 11.1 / 11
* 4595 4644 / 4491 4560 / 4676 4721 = -2.7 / 10.8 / 10.6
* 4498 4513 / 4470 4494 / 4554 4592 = -1.1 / 10.5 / 11.1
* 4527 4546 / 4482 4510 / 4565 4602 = 0.9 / 10.8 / 11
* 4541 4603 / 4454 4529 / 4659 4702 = -1.9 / 10.5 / 10.9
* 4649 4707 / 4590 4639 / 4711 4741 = 1.8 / 11.3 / 11.1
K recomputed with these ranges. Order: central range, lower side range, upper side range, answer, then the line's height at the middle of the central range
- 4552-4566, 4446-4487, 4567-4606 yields -0.3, 10.8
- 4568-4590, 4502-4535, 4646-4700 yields -0.3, 10.9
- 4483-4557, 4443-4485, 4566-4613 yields -1.9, 10.4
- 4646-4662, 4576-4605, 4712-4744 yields 0.0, 11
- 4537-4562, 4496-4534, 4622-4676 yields 0.2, 10.9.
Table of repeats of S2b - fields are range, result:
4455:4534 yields 10.5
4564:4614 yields 11.1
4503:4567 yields 10.9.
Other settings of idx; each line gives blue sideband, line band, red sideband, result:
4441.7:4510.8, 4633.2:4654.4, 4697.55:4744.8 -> -0.011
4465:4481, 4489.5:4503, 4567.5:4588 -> 0.011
